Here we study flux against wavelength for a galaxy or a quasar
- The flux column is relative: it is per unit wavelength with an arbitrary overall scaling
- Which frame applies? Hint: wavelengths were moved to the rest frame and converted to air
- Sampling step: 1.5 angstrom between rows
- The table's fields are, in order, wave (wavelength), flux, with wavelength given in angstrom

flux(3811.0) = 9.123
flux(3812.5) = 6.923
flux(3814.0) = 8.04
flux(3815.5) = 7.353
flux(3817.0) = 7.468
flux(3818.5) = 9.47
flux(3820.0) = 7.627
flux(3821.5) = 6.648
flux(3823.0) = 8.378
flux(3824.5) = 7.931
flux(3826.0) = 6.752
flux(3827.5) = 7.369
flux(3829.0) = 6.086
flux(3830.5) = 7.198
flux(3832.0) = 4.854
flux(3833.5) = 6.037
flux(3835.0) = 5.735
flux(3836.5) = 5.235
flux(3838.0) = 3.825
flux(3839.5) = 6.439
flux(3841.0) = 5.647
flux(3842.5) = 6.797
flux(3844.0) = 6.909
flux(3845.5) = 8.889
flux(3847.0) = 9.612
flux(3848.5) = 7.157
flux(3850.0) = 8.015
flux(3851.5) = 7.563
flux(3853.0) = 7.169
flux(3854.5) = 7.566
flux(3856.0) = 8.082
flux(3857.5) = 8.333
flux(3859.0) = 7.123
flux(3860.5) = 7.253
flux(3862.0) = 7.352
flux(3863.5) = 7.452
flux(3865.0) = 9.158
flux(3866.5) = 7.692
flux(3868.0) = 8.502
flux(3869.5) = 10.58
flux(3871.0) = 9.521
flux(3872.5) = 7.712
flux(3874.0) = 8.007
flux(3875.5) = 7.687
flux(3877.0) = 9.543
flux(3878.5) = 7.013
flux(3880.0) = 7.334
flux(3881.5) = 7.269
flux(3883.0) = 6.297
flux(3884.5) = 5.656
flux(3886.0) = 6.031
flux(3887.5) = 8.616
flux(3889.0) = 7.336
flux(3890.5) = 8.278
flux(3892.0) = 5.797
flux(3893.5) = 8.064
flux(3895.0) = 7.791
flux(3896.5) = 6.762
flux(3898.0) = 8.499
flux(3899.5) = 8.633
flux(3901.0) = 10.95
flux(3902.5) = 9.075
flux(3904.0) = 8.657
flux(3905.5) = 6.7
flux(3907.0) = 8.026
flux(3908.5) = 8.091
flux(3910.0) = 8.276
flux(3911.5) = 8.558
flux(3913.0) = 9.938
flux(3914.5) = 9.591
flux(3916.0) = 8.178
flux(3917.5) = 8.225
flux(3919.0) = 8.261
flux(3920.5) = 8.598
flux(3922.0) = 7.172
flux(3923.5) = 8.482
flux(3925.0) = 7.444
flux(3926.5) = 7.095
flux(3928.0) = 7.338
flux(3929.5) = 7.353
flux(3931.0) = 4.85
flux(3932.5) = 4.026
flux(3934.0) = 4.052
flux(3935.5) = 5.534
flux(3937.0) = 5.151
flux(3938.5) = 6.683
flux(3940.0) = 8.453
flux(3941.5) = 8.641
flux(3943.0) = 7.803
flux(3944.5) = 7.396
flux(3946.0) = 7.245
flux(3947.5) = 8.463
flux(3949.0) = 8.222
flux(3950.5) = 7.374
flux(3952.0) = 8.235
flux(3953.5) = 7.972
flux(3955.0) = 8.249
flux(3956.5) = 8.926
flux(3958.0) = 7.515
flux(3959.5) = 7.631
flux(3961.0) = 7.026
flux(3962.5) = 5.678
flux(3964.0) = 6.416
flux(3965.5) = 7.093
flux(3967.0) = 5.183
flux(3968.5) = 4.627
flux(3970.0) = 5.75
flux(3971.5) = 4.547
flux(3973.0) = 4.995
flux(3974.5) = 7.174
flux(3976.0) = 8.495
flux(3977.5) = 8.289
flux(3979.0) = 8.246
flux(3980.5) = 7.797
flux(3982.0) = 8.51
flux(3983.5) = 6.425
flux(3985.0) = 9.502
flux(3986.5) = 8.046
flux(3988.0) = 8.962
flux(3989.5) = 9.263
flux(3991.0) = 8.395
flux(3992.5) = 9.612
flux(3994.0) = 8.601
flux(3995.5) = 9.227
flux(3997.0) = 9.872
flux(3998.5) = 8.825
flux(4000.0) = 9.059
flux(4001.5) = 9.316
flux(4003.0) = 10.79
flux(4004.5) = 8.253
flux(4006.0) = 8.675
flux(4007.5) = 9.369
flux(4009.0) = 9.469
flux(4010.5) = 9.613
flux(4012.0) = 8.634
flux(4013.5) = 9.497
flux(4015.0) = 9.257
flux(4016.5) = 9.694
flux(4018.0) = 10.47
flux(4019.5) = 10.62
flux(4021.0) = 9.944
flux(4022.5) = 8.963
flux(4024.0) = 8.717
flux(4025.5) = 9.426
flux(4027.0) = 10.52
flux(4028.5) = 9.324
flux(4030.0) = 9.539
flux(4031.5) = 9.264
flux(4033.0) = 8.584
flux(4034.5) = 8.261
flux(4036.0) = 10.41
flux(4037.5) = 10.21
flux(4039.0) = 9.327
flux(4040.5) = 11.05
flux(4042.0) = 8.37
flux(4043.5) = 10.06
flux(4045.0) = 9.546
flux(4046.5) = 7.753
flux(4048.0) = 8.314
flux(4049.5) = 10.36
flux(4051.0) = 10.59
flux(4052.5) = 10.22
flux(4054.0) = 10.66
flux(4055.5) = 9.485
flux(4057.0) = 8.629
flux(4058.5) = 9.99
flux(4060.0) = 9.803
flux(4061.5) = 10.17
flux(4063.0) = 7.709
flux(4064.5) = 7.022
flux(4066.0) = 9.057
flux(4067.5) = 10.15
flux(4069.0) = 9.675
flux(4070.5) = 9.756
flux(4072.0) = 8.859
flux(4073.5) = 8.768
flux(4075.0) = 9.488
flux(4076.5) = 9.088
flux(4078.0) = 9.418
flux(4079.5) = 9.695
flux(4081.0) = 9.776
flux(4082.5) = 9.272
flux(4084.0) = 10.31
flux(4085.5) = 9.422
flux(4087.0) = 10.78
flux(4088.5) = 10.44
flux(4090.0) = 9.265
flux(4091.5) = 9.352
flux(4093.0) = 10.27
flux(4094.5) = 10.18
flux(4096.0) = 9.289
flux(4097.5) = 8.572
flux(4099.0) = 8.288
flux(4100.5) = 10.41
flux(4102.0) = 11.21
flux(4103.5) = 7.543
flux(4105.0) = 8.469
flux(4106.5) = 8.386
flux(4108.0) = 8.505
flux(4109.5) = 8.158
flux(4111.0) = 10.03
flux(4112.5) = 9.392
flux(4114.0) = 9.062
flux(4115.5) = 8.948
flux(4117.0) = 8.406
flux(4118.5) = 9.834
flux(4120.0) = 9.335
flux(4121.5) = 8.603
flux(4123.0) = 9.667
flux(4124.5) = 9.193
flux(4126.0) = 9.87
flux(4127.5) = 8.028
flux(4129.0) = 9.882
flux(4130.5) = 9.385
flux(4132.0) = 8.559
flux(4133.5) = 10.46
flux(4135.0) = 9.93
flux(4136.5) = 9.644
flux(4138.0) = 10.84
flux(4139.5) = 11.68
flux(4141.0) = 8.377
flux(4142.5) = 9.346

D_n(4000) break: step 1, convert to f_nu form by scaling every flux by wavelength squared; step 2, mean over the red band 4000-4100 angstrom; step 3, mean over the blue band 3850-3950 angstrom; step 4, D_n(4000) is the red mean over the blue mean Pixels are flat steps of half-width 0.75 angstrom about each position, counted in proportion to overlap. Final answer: 1.3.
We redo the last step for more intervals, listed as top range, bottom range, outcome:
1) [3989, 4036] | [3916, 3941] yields 1.42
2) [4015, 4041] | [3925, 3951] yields 1.48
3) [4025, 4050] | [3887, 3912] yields 1.24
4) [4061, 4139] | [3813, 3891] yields 1.43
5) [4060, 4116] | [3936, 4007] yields 1.26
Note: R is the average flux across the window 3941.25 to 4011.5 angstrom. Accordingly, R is 7.97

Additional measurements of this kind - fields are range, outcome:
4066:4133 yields 9.34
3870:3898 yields 7.54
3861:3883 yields 8.13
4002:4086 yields 9.45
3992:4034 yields 9.39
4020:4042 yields 9.51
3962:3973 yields 5.57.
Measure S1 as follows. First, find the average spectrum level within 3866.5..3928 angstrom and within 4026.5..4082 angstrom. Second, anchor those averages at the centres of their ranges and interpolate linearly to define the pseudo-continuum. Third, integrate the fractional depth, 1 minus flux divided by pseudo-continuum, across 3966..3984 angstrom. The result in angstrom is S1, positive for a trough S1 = 4.2 angstrom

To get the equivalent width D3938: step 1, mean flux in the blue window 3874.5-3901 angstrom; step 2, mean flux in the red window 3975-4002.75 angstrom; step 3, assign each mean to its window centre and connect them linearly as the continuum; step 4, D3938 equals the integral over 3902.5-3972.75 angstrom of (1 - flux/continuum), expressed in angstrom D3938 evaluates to 7.1 angstrom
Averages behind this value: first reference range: 7.55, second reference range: 8.72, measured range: 7.28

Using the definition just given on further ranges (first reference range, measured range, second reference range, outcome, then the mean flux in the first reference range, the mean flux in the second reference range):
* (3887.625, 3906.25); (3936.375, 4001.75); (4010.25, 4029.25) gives 9.3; 8.06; 9.59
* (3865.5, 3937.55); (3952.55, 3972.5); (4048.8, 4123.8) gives 3.8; 7.68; 9.39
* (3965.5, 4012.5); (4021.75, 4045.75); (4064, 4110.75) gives -2.1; 8.16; 9.34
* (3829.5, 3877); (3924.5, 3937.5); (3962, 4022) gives 3.4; 7.42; 8.32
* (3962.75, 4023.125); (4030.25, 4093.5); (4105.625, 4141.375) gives -4.3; 8.36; 9.35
